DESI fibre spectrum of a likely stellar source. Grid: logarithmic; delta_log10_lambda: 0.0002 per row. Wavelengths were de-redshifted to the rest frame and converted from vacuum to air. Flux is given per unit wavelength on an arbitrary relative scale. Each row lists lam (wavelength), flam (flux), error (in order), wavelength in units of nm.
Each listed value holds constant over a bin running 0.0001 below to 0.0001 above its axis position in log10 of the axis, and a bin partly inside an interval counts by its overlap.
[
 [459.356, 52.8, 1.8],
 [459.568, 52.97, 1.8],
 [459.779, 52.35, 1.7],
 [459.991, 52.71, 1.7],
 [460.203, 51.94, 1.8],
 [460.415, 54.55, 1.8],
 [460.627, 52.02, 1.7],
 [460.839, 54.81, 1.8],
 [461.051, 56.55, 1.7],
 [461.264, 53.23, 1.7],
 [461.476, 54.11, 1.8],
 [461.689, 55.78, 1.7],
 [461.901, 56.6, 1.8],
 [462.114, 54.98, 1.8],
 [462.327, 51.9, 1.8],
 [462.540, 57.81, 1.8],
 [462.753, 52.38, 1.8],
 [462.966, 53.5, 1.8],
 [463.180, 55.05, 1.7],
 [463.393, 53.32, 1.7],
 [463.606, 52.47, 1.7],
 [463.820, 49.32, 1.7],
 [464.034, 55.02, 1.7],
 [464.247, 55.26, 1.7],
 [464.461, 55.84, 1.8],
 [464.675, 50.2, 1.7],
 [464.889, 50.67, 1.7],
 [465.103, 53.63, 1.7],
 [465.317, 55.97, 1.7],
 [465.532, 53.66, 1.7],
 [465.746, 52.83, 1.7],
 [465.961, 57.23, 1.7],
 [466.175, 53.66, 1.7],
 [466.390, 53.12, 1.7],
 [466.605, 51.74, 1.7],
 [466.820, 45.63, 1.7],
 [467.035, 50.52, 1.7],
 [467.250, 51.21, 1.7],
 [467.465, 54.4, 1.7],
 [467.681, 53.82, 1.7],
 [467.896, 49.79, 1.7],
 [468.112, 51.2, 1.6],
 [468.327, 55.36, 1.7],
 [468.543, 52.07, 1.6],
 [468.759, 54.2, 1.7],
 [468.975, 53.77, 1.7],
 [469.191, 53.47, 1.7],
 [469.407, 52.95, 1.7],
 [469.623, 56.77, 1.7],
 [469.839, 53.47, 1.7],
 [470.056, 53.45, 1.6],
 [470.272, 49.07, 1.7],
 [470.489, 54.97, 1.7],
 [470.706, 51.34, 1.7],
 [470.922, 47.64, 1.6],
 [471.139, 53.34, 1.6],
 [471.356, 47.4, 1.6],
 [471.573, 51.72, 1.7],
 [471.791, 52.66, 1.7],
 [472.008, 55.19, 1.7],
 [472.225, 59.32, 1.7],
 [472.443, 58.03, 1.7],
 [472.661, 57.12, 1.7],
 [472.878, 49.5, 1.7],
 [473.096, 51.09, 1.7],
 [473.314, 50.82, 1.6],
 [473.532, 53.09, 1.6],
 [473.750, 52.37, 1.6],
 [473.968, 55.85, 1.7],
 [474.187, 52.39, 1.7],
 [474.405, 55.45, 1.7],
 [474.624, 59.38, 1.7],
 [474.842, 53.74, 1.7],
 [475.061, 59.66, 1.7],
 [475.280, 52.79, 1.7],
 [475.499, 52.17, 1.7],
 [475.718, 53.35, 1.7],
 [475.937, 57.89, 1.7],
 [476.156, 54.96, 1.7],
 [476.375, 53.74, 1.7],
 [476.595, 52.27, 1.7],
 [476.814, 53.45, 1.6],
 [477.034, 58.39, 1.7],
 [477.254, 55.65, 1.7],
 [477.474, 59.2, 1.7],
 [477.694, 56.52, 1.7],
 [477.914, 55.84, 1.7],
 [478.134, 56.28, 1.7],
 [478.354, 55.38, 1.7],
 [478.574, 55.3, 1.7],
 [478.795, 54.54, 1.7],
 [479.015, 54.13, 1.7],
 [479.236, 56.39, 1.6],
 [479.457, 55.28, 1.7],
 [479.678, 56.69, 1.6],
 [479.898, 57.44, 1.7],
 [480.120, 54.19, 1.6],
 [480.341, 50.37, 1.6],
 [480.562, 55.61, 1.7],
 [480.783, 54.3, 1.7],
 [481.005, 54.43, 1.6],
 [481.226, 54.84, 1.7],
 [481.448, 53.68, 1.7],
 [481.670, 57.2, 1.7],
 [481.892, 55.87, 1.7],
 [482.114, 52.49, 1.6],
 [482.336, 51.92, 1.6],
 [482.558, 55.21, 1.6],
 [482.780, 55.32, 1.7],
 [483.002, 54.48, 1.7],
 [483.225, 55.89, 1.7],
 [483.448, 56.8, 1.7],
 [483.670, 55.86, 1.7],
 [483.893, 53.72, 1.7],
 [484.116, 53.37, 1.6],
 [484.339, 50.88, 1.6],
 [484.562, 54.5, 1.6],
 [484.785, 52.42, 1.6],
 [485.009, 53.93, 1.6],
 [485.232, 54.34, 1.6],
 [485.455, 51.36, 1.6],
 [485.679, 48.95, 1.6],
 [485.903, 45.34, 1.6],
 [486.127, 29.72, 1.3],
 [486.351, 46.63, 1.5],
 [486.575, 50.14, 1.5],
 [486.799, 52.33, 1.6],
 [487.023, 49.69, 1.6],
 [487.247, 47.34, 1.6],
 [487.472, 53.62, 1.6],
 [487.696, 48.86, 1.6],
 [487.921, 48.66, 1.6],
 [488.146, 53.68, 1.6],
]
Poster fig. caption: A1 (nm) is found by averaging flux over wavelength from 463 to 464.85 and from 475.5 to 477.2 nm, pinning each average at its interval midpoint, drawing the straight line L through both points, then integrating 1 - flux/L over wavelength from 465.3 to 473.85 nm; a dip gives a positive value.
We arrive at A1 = 0.17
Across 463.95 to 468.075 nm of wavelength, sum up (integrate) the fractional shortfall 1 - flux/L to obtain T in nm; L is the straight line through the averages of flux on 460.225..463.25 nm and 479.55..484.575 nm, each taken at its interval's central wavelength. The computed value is 0.13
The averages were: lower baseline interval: 54.4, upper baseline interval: 54.6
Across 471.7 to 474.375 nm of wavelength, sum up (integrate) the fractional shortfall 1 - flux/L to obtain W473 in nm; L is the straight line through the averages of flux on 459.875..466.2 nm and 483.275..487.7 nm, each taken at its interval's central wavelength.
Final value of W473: -0.080 nm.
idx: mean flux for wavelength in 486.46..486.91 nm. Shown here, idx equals 51.2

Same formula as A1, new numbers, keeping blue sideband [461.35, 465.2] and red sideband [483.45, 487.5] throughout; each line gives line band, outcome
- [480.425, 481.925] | -0.118 nm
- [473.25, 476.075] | -0.141 nm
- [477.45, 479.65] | -0.187 nm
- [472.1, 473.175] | -0.057 nm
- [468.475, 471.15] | -0.002 nm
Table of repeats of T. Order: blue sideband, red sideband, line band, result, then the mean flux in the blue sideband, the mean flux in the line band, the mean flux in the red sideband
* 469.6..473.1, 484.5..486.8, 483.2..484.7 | -0.15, 53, 54.3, 48.8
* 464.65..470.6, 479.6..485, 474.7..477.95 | -0.09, 52.8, 55.3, 54.5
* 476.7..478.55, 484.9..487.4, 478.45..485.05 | -0.28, 56.3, 54.6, 48.2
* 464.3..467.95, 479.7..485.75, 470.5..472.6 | 0.00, 52.7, 53.1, 54.1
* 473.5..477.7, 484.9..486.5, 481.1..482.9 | -0.16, 55.1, 54.6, 47.2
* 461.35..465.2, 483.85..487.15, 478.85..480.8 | -0.16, 53.8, 55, 49.7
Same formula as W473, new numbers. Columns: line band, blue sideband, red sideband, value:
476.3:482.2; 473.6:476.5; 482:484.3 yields -0.061 nm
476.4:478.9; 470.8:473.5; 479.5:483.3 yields -0.079 nm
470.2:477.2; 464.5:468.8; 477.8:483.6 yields 0.000 nm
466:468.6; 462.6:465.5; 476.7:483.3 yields 0.083 nm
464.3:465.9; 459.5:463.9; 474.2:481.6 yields 0.019 nm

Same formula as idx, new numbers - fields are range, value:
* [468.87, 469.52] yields 53.5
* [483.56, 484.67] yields 53.6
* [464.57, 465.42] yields 52.6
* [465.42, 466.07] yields 54.6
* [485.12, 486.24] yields 45.9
